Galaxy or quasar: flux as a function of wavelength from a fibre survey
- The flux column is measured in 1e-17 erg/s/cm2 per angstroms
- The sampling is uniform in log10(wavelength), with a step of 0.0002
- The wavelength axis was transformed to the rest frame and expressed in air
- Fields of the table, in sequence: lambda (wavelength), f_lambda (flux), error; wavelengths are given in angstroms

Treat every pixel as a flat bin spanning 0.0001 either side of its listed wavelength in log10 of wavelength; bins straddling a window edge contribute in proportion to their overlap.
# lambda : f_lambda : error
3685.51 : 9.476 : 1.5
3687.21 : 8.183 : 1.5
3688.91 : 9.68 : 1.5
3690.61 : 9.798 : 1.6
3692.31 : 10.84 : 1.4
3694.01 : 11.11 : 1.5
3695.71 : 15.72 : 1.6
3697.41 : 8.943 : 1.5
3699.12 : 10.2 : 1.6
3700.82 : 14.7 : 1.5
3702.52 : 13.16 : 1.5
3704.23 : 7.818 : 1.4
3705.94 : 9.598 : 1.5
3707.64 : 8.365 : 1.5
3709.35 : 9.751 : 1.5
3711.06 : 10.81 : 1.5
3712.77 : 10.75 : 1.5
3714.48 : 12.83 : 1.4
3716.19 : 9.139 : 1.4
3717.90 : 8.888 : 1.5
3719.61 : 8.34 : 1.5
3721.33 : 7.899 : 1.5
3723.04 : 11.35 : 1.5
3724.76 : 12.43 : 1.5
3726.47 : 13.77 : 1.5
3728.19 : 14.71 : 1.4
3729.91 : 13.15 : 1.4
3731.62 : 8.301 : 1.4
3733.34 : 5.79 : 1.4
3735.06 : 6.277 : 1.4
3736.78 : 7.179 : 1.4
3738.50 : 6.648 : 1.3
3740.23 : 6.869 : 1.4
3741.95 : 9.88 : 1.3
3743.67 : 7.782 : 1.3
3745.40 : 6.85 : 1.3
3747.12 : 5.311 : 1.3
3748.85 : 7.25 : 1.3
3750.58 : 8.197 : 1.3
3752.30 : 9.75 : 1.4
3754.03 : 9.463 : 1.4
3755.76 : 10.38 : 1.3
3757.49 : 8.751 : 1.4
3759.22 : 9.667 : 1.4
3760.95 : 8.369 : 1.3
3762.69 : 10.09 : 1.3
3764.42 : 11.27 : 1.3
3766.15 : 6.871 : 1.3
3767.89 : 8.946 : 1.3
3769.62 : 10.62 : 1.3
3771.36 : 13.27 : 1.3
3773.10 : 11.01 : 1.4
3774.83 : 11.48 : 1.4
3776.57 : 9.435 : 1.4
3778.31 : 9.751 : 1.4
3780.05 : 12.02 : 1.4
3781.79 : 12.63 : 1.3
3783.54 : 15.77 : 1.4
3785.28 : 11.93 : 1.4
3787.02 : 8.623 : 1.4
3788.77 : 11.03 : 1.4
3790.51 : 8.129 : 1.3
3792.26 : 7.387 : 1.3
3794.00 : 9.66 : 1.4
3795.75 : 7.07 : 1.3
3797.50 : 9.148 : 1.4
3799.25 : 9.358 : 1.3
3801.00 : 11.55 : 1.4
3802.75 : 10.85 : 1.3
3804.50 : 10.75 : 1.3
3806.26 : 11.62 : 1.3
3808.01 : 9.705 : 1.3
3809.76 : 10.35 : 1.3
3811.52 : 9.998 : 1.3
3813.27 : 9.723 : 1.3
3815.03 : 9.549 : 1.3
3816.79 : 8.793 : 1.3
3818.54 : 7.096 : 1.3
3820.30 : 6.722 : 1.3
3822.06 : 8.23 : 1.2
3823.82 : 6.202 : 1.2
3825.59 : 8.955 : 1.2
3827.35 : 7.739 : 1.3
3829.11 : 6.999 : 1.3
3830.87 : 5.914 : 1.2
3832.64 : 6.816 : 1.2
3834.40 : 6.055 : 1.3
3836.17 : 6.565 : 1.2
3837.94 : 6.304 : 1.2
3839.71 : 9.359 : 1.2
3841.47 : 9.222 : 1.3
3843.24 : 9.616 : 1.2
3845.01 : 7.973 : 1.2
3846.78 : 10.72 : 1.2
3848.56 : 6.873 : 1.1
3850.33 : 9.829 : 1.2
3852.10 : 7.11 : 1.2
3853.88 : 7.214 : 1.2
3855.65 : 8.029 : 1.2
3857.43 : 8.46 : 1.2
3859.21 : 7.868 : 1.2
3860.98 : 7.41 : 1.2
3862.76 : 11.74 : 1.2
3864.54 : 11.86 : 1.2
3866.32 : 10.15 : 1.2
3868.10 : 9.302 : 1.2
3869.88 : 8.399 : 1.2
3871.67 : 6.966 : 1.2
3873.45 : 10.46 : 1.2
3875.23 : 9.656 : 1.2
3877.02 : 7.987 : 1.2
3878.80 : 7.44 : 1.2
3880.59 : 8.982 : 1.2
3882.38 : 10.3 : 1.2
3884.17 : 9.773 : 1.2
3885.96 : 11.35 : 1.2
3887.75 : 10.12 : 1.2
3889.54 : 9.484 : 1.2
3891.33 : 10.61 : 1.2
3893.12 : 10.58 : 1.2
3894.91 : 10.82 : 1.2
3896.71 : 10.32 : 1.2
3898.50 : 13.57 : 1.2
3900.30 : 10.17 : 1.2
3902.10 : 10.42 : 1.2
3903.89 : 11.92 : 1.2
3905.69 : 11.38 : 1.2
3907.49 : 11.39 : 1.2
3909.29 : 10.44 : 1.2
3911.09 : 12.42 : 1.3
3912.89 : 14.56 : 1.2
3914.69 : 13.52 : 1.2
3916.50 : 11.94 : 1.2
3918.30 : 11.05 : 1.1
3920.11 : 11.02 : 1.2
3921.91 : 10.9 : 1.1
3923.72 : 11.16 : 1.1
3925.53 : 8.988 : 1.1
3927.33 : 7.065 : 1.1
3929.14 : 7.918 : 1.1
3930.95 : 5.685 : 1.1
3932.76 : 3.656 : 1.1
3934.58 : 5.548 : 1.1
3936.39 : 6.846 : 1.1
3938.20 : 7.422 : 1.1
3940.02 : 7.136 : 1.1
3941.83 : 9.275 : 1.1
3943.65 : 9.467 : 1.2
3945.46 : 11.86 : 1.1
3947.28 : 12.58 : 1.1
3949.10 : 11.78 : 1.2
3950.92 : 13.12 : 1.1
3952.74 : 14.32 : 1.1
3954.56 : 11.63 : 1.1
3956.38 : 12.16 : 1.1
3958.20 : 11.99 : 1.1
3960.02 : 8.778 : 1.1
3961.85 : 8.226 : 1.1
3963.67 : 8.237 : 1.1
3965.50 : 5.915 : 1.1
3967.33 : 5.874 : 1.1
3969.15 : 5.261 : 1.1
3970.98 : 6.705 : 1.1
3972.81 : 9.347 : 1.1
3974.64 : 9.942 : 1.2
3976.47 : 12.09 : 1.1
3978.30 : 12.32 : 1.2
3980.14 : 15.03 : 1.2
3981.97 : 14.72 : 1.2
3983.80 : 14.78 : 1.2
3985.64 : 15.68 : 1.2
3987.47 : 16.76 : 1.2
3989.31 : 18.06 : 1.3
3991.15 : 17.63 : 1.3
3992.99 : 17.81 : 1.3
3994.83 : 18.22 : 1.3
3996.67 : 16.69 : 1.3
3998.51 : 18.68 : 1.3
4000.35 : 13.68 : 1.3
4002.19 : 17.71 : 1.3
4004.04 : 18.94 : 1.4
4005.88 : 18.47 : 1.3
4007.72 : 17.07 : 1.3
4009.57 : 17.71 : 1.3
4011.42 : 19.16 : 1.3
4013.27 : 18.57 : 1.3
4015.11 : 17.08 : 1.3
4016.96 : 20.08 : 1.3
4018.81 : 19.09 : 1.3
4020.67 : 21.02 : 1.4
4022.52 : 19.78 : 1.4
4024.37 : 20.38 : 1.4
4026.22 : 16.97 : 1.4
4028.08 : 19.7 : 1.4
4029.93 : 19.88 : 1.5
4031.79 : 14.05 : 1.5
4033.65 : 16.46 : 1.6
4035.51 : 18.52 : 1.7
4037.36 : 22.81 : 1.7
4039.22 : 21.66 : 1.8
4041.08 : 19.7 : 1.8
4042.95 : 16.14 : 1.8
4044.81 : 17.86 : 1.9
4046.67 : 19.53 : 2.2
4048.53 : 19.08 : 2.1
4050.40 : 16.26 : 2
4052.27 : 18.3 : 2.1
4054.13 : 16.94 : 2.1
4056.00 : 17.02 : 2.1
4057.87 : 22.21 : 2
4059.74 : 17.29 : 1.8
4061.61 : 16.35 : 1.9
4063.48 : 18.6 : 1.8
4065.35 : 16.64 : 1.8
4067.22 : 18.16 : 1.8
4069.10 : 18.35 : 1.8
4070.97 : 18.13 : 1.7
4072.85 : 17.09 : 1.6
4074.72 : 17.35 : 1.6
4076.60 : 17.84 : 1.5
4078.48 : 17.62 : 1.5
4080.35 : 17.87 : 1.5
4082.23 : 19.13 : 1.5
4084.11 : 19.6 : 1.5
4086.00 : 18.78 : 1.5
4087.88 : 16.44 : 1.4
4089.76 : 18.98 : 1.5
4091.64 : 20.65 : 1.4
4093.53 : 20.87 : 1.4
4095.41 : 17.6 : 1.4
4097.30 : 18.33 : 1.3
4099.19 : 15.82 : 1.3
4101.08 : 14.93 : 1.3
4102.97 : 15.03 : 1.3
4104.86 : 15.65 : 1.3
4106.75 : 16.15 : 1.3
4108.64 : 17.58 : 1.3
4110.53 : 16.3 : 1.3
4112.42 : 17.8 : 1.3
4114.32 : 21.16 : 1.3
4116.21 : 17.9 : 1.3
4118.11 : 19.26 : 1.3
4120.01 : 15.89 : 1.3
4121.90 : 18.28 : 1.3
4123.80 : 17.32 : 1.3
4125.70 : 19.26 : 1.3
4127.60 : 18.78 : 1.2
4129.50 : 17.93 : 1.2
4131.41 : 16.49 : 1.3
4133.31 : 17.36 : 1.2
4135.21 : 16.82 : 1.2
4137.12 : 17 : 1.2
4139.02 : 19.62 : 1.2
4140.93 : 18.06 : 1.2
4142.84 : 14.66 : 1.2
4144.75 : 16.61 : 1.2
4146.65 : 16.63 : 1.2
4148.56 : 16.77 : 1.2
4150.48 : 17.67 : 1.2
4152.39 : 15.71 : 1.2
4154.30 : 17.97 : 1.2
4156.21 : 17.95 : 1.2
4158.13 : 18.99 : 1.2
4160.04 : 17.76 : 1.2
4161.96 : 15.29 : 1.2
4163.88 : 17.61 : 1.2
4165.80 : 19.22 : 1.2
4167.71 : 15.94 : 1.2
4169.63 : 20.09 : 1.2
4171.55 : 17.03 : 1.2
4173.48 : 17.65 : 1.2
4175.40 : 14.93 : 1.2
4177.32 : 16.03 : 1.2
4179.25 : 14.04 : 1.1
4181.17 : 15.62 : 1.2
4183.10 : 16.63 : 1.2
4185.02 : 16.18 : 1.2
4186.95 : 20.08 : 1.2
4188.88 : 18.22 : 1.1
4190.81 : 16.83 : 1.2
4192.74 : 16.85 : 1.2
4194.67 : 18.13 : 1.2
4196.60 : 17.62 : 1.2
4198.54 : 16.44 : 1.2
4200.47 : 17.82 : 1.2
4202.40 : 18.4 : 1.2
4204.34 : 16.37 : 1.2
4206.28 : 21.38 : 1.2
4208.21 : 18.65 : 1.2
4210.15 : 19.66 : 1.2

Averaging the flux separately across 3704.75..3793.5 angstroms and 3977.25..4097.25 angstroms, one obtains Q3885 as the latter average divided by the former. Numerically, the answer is 1.9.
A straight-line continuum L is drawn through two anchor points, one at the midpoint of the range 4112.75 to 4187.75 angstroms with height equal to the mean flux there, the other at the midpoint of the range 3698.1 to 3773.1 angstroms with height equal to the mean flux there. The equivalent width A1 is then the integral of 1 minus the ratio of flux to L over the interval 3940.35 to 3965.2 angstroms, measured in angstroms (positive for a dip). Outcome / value 5.2 angstroms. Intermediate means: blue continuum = 9.58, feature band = 10.8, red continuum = 17.4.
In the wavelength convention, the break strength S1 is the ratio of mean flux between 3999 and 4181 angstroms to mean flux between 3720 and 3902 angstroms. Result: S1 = 1.9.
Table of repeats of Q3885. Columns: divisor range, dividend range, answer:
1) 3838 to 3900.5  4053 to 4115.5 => 1.90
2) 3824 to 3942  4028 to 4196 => 1.93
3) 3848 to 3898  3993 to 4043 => 1.99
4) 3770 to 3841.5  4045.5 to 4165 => 1.90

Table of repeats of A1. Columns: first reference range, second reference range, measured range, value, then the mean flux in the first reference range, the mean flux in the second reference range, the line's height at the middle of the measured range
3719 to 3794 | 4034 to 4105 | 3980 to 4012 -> -1.8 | 9.65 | 18.1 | 16.2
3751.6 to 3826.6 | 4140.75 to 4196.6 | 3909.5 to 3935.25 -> 5.4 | 9.81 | 17.1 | 12.4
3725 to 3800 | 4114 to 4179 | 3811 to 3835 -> 6.7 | 9.56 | 17.4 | 10.8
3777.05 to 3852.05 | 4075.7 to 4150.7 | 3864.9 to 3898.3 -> 4.0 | 9.08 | 17.7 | 11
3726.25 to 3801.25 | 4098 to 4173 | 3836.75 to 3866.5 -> 6.9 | 9.53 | 17.3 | 11.4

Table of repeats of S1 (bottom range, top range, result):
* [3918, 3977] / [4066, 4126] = 1.95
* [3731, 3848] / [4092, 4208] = 1.94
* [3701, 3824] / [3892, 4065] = 1.45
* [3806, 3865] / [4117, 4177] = 2.08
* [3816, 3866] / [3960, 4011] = 1.70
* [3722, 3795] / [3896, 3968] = 1.04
